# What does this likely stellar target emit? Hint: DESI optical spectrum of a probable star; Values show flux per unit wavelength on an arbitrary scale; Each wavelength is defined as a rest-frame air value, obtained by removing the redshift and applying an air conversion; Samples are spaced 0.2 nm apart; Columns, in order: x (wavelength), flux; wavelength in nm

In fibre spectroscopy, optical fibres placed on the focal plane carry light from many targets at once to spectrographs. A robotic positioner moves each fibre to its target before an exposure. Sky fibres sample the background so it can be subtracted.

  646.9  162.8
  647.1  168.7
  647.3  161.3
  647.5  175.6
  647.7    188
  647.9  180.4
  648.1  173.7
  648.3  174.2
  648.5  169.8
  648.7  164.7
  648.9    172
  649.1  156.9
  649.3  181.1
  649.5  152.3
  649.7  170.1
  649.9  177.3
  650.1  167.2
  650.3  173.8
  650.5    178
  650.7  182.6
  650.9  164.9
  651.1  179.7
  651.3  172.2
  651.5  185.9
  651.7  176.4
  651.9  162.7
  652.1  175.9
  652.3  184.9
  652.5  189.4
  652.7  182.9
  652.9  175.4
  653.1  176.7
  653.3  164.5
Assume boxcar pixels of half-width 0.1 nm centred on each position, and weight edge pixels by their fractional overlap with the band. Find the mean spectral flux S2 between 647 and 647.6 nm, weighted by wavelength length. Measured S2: 169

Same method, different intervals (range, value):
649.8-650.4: 173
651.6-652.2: 172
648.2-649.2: 168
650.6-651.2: 176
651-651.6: 179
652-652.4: 180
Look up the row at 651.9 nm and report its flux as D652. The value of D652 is 162.7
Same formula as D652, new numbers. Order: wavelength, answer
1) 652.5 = 189.4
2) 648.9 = 172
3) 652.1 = 175.9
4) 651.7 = 176.4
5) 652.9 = 175.4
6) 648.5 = 169.8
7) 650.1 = 167.2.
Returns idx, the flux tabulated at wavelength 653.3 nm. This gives 164.5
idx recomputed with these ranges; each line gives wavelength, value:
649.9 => 177.3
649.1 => 156.9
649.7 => 170.1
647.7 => 188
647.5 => 175.6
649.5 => 152.3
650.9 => 164.9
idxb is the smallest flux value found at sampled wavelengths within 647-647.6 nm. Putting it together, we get 161.3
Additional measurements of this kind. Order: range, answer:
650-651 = 164.9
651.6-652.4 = 162.7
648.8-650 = 152.3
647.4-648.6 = 169.8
